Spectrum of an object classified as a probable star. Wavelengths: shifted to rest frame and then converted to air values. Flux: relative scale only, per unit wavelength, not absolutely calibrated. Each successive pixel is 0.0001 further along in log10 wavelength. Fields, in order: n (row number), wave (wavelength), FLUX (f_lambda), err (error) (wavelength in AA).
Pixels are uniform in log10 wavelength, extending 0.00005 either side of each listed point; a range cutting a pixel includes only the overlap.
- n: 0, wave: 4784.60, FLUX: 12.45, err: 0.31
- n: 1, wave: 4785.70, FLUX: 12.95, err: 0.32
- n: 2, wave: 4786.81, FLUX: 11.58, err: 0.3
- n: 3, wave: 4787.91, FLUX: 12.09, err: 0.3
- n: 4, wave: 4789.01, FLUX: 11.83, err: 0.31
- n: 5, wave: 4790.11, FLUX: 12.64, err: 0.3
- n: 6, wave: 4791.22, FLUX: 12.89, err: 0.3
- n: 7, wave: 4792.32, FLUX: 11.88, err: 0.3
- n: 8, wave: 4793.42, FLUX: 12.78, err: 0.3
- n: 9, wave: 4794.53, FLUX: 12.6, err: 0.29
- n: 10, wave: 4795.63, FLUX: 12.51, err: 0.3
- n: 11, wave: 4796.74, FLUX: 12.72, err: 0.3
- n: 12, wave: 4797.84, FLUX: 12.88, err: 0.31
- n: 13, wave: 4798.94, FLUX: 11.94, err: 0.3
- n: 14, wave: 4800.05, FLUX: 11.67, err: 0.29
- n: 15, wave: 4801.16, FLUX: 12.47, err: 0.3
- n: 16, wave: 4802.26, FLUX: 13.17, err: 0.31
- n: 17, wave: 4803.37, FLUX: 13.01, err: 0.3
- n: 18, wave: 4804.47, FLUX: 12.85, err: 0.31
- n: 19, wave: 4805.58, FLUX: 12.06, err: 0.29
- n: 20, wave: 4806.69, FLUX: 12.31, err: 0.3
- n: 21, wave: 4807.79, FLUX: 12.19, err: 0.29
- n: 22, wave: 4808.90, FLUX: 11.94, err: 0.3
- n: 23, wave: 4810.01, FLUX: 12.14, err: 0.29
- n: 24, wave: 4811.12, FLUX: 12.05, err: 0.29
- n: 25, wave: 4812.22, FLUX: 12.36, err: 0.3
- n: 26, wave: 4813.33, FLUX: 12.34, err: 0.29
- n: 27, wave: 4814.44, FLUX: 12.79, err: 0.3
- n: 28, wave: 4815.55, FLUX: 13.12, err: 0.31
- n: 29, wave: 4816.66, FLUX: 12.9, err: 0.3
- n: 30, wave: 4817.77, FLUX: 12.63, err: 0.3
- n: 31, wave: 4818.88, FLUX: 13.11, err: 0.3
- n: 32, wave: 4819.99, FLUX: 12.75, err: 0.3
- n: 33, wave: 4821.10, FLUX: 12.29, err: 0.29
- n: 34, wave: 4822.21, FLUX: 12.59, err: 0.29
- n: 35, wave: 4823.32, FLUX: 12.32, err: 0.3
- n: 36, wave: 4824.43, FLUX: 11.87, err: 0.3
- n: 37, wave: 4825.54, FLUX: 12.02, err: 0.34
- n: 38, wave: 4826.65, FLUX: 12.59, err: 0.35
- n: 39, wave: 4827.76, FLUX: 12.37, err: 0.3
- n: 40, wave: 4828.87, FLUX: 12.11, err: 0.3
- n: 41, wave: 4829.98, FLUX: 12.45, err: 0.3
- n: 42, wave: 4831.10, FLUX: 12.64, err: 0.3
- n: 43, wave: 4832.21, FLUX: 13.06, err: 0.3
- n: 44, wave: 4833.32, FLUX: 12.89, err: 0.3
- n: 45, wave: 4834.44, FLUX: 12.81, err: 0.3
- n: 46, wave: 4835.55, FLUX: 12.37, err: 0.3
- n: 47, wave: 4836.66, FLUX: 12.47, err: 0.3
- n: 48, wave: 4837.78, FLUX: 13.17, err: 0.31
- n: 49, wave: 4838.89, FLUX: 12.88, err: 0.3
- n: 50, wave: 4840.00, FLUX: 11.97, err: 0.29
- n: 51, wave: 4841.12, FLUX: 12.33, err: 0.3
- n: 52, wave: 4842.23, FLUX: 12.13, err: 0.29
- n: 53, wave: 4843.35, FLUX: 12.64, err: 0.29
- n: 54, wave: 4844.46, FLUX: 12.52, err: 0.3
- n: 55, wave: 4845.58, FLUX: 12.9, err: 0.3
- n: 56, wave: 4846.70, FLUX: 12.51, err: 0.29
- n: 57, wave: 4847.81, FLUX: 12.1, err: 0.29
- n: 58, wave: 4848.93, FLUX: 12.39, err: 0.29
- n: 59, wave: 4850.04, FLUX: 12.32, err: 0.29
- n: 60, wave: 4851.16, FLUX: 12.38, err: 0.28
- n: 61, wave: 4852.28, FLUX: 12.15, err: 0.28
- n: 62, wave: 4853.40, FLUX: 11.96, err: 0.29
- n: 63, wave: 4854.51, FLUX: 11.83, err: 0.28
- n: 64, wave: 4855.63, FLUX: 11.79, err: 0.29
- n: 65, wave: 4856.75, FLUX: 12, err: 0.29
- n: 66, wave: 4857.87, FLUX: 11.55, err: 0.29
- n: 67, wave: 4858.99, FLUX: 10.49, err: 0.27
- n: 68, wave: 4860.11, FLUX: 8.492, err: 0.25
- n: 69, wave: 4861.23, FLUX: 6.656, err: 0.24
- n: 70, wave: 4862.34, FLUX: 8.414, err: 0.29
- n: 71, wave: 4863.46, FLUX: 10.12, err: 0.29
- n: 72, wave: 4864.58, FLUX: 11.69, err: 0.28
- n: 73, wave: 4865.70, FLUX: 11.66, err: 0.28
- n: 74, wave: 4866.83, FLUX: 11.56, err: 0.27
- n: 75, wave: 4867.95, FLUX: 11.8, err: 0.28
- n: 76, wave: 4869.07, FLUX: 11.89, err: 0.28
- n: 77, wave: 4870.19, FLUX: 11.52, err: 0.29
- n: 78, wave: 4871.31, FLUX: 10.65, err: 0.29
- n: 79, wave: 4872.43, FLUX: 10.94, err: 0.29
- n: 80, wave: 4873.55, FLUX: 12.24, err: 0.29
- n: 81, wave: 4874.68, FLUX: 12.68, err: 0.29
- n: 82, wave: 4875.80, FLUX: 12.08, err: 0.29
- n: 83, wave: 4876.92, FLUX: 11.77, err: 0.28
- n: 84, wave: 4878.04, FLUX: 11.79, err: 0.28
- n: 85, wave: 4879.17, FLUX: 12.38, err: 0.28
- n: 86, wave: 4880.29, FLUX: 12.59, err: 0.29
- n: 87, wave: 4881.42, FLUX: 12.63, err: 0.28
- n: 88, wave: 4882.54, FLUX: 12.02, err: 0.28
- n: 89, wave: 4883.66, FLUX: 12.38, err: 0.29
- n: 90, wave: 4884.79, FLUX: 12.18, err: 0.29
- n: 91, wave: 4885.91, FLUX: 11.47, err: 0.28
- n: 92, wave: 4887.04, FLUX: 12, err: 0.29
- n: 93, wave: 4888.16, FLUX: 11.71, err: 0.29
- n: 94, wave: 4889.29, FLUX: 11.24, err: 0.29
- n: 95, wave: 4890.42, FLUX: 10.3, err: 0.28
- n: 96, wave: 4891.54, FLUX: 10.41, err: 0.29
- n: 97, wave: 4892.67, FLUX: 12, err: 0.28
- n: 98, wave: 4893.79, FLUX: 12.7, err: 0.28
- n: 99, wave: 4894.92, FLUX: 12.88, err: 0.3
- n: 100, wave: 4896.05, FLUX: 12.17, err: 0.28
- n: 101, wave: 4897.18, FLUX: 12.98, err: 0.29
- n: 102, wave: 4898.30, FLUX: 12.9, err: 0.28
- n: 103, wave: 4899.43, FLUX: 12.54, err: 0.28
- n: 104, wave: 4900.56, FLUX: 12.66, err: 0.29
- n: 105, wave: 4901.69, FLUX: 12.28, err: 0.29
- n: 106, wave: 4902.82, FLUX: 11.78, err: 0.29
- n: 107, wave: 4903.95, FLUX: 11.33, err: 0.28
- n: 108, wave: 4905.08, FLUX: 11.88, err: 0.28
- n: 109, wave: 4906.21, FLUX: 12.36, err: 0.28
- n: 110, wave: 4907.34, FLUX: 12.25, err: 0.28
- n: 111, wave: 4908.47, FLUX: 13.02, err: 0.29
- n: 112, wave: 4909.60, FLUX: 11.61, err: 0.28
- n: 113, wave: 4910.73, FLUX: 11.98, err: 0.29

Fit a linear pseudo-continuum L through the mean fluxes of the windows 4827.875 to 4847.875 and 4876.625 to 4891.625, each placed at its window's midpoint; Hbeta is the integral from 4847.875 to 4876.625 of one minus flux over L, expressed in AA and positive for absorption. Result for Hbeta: 2.1 AA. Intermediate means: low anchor 12.6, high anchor 11.8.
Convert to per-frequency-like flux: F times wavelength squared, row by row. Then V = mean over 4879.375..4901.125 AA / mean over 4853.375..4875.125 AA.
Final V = 1.12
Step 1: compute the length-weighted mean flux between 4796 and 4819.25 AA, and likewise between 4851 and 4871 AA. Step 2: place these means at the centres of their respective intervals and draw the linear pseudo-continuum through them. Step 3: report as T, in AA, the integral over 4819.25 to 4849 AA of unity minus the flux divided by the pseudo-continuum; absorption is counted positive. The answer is -1.9 AA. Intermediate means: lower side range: 12.5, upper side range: 11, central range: 12.5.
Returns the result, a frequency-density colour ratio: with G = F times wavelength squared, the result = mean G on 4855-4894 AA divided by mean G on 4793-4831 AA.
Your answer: 0.93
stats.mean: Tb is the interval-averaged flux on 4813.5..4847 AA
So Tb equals 12.6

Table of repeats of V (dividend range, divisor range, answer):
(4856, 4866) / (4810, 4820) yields 0.82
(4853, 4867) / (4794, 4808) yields 0.87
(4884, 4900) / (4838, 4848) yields 0.98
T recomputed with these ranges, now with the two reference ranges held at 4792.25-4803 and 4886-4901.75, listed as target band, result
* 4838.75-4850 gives -0.1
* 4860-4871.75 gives 1.6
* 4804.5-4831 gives 0.0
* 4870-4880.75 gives 0.2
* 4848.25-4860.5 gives 0.6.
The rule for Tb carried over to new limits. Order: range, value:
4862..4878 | 11.4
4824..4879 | 11.8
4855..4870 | 10.6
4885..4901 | 12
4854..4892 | 11.3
